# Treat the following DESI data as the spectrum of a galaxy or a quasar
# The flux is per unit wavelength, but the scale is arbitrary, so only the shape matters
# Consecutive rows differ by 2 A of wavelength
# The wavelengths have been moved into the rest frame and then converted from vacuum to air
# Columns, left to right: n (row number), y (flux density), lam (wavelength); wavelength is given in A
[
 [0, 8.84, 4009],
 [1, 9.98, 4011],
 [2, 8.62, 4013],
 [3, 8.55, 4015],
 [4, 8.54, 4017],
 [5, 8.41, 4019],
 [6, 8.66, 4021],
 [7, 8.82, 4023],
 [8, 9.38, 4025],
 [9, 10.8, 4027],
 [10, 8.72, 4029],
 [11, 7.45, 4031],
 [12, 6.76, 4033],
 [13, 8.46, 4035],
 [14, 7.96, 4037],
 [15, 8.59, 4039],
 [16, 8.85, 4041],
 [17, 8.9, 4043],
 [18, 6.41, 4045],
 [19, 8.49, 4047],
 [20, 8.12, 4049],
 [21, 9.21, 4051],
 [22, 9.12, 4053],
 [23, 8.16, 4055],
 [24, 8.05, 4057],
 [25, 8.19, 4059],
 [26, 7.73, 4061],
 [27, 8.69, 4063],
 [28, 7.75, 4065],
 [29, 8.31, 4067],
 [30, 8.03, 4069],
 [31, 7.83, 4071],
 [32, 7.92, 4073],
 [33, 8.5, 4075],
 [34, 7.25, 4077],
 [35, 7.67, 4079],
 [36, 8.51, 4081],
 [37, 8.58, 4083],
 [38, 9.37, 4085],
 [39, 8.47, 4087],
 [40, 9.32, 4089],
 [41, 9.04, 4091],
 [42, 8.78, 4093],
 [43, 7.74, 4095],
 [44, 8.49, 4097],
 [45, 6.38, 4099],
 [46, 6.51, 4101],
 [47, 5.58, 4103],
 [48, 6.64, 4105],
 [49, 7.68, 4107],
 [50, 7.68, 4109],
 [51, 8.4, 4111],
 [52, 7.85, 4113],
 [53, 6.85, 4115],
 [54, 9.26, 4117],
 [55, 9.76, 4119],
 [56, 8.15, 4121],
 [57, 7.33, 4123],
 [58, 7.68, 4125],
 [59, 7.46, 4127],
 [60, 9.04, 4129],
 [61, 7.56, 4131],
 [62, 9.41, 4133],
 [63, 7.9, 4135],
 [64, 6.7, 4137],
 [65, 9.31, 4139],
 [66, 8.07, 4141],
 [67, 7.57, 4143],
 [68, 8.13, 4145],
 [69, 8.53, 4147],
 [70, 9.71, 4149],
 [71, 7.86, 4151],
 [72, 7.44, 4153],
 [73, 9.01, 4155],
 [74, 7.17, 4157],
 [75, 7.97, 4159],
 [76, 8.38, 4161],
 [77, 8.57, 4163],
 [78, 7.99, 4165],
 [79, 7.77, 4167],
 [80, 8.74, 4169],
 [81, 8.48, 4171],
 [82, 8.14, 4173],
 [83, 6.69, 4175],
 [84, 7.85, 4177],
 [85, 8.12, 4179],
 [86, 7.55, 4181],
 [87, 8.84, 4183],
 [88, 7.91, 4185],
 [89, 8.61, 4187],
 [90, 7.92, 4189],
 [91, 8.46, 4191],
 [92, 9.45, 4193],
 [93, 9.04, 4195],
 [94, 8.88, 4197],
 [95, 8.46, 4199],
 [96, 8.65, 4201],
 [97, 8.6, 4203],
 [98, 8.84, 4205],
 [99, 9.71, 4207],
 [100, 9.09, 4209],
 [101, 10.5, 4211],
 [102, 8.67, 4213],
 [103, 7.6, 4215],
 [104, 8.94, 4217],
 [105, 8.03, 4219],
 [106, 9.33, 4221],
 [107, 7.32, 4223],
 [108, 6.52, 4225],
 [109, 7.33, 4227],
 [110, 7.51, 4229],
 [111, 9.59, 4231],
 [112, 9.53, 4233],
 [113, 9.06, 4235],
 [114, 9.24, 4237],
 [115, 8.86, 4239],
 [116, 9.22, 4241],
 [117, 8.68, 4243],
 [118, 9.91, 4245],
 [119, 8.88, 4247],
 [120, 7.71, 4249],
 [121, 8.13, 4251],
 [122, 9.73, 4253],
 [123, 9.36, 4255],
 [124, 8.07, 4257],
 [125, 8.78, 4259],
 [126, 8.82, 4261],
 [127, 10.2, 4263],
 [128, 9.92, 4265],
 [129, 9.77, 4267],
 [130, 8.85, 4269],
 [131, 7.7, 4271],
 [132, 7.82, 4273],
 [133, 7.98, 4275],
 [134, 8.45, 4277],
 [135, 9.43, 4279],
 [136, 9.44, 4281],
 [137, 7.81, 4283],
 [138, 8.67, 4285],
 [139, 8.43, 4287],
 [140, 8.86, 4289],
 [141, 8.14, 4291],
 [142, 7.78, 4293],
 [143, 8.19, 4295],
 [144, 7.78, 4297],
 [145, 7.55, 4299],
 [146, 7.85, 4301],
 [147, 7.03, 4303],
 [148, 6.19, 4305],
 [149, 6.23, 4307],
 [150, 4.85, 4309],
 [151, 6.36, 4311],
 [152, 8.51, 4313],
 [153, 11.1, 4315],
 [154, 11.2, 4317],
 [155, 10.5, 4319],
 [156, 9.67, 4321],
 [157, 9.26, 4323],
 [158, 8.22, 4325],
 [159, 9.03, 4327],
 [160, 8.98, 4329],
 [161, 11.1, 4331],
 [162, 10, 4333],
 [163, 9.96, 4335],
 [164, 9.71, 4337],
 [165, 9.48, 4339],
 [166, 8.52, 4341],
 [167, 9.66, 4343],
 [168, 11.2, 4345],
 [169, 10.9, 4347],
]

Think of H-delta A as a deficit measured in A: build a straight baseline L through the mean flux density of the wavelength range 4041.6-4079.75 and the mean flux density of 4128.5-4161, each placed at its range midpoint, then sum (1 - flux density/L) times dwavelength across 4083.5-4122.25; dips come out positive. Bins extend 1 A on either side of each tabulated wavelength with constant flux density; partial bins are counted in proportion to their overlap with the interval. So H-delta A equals 0.8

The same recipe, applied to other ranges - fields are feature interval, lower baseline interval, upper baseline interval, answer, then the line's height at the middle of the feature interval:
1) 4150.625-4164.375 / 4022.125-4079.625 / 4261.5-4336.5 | 0.60 A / 8.43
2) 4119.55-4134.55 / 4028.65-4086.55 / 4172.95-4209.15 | 0.35 A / 8.33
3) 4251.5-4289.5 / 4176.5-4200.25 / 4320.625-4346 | 1.07 A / 9.1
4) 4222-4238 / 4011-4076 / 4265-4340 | 0.54 A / 8.55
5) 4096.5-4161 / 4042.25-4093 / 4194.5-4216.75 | 5.02 A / 8.58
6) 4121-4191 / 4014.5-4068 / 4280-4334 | 2.74 A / 8.44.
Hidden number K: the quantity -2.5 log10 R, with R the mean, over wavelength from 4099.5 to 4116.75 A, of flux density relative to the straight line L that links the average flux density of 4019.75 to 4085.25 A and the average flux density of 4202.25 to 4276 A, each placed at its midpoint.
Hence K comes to 0.17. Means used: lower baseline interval 8.33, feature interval 7.22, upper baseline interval 8.75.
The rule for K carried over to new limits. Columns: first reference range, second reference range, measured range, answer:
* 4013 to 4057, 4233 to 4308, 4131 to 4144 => 0.05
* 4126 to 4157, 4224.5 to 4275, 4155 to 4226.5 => 0.01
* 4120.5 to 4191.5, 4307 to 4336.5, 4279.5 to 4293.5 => 0.05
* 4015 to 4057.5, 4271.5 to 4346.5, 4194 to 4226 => 0.00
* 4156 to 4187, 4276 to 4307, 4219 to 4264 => -0.09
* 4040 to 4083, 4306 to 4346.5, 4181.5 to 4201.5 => 0.01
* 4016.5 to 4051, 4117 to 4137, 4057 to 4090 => 0.01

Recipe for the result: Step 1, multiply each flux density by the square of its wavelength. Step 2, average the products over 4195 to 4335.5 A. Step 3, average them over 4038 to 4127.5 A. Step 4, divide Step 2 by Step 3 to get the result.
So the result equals 1.2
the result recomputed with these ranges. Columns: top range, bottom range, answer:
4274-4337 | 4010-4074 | 1.15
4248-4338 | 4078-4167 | 1.16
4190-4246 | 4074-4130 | 1.16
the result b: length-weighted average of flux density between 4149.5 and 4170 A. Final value 8.13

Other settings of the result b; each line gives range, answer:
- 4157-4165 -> 8.12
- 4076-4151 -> 8.06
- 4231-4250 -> 9.04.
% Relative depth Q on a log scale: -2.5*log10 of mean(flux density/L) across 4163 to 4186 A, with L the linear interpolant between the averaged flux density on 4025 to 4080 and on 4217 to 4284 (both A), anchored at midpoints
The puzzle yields 0.06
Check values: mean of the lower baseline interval 8.24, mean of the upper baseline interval 8.7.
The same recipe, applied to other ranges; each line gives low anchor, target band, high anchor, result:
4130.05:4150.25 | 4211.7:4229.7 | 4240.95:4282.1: 0.09 mag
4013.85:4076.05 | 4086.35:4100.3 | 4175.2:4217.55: 0.02 mag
